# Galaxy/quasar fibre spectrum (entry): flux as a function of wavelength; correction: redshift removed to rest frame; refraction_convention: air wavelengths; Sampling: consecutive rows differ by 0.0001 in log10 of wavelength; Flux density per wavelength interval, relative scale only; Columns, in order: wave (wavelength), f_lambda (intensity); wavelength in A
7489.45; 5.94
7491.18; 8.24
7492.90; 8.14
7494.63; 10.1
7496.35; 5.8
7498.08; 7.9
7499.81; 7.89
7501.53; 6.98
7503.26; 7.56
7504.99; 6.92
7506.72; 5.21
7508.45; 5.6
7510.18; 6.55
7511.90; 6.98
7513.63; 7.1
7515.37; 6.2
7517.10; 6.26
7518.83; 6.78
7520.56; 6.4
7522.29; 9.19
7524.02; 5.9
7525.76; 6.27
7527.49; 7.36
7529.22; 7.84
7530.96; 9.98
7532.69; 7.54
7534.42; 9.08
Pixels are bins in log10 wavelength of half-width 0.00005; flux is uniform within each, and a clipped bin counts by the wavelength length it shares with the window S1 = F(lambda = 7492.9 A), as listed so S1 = 8.14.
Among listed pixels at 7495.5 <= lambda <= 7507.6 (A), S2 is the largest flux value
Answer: 7.9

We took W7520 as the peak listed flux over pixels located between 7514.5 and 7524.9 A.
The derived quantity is 9.19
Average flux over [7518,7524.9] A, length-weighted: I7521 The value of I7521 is 7.07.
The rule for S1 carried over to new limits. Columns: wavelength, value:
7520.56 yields 6.4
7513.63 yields 7.1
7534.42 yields 9.08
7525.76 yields 6.27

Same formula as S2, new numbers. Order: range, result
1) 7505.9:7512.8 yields 6.98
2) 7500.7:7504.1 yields 7.56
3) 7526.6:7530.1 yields 7.84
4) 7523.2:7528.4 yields 7.36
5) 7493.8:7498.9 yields 10.1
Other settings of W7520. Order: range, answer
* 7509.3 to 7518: 7.1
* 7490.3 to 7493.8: 8.24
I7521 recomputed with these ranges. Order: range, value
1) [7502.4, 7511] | 6.36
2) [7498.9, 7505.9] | 7.32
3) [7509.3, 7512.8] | 6.78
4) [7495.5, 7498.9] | 6.83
